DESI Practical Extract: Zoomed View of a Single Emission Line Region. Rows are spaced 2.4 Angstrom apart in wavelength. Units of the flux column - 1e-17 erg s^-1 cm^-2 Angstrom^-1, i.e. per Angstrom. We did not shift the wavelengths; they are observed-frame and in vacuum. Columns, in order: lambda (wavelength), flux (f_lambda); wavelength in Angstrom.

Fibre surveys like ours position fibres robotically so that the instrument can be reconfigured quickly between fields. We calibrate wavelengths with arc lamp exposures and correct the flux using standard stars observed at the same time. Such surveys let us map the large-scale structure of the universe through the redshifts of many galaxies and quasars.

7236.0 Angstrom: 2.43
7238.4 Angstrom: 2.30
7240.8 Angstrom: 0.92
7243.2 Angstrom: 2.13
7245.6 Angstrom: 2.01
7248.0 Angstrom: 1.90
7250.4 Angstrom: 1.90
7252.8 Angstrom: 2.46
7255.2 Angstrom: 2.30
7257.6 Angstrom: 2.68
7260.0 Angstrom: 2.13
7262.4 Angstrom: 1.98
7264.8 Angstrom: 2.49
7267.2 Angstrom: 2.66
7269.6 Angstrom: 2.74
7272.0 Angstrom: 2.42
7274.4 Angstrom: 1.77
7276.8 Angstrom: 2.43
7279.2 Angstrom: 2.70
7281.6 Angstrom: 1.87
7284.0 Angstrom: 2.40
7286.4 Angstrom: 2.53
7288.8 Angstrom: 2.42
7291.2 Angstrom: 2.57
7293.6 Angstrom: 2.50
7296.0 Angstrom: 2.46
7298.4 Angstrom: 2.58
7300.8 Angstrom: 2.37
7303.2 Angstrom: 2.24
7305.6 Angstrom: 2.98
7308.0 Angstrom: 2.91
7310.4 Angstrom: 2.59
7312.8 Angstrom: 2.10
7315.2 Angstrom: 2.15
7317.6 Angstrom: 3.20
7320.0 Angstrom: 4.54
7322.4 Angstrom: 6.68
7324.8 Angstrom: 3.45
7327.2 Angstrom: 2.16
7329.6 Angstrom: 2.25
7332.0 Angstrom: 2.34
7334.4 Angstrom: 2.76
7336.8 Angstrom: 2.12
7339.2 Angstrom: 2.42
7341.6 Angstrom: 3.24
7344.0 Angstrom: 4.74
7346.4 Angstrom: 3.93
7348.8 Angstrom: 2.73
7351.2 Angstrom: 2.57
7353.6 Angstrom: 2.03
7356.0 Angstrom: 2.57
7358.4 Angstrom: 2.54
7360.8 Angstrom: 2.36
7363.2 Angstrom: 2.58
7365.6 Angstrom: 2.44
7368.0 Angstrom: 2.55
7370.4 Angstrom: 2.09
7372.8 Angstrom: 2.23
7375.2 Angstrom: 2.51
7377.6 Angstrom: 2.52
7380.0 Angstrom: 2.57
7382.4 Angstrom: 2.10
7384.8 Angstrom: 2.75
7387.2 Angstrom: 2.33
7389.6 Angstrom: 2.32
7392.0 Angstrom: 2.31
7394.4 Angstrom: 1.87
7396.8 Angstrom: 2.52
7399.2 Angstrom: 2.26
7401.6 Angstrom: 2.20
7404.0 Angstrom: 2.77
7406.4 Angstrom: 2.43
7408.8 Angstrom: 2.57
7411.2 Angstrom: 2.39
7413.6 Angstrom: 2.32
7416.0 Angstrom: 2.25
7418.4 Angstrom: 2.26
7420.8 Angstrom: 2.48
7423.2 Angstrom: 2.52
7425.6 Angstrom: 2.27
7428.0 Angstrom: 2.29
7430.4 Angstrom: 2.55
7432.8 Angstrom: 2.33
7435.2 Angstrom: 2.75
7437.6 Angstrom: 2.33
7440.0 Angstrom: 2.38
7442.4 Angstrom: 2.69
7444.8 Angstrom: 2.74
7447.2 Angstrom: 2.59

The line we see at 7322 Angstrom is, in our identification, Halpha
